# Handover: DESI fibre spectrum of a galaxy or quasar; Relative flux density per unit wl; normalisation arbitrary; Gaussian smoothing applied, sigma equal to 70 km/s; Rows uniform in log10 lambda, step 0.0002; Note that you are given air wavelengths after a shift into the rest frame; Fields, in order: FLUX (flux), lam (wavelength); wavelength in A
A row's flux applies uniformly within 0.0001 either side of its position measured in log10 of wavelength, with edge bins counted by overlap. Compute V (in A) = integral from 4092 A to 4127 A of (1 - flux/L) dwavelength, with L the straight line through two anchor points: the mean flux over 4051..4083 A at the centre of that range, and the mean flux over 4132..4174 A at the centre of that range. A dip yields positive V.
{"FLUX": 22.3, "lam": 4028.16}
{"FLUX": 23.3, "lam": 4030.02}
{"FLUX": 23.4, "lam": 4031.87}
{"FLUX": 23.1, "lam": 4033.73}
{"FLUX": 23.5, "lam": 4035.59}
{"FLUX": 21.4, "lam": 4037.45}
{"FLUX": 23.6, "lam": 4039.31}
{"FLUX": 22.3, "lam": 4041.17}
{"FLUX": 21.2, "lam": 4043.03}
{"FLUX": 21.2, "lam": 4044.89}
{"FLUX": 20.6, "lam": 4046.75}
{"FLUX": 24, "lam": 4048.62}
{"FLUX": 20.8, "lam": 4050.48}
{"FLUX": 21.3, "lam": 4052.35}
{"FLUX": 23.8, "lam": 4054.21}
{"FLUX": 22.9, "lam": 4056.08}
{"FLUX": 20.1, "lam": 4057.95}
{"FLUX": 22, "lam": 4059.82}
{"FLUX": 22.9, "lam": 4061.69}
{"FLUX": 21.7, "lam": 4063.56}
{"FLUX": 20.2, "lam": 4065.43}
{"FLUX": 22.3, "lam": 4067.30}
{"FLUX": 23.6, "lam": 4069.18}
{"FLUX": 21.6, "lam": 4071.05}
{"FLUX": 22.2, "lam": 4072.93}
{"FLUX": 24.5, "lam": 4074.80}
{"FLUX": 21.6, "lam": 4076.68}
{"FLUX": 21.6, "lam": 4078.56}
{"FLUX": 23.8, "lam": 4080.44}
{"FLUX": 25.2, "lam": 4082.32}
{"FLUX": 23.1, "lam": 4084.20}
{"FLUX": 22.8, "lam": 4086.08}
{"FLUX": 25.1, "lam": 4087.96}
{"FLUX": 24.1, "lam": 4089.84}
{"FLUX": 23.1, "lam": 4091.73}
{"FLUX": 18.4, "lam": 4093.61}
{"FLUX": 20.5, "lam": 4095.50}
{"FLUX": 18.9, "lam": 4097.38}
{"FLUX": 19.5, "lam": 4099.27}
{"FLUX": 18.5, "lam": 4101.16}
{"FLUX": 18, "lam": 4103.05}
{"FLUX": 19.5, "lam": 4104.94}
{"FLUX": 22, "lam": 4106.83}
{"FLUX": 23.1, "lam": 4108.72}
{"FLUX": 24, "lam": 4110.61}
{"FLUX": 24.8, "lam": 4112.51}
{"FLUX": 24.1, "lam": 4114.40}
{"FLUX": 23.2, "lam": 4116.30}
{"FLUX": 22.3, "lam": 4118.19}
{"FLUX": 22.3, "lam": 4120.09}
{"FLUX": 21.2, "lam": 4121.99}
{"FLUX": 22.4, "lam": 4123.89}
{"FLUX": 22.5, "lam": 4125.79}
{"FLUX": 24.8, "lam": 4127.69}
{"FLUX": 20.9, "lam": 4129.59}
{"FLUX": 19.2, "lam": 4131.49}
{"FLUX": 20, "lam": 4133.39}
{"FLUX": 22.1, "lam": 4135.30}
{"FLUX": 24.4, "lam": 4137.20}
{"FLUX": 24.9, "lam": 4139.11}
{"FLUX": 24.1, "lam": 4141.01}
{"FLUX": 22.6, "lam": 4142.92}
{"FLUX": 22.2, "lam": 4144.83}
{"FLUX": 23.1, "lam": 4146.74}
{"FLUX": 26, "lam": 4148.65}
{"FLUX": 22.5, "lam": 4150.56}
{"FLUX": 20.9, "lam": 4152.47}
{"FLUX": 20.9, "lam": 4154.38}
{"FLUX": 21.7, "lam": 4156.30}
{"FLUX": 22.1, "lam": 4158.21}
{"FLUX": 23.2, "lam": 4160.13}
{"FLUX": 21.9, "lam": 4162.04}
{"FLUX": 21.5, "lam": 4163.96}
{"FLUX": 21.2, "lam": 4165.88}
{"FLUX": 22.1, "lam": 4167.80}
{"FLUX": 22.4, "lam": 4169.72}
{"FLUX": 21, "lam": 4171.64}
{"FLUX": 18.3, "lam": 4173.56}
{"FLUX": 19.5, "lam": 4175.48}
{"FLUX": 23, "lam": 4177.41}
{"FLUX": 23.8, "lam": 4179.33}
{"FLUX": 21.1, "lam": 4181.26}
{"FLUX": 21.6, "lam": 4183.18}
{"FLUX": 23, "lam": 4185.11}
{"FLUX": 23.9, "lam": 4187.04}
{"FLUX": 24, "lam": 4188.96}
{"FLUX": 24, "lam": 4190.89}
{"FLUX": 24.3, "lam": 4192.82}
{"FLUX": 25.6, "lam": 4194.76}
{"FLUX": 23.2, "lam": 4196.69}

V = 1.3 A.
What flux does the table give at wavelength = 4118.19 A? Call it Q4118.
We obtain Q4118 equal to 22.3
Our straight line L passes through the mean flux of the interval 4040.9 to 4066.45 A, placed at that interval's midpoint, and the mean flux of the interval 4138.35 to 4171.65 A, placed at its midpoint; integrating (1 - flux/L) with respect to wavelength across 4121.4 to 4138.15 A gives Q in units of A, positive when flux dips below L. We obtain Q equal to 0.3 A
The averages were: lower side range 21.8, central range 22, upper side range 22.5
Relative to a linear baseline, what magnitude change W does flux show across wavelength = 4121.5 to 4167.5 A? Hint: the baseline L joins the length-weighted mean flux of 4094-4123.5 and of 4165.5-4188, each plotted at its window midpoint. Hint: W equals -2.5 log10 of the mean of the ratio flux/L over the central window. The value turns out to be -0.04 mag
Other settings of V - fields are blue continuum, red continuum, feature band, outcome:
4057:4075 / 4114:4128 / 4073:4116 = 0.5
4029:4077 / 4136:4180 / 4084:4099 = 0.3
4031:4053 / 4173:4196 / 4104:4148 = -0.2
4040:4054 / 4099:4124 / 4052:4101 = -0.8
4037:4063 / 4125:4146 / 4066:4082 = -0.4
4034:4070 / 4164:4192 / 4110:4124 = -0.6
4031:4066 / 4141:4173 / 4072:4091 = -1.1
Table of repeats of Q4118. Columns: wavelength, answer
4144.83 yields 22.2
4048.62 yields 24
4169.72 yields 22.4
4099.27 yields 19.5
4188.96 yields 24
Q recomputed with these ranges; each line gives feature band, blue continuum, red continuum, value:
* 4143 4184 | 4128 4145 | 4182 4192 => 1.7 A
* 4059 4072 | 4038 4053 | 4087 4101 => -0.3 A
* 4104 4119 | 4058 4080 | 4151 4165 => -0.6 A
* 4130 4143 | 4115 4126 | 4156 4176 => -0.2 A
